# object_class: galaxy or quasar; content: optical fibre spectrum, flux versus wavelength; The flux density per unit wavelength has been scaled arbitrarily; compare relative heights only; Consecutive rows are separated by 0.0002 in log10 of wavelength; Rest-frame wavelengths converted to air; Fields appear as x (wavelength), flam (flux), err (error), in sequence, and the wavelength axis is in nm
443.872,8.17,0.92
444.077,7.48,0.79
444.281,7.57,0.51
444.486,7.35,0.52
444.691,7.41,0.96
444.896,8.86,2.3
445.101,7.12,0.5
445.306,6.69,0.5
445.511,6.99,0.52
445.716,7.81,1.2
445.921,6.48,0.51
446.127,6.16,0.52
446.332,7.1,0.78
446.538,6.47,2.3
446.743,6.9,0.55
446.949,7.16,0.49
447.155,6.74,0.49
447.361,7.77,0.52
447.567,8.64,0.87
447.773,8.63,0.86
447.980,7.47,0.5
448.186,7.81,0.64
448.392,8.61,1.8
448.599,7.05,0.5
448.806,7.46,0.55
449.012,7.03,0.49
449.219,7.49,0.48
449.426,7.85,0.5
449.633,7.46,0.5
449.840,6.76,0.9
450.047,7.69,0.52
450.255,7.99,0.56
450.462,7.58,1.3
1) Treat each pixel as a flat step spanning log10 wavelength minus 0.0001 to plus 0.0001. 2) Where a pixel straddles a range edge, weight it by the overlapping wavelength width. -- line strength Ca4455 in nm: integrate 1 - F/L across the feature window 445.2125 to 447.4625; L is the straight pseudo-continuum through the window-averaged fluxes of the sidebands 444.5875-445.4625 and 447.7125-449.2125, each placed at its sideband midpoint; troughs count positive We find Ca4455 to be 0.19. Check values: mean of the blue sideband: 7.48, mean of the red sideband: 7.68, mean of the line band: 6.94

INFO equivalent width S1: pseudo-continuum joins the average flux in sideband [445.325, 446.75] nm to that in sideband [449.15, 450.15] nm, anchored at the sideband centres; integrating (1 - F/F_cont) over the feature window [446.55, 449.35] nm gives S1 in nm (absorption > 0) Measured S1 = -0.16 nm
